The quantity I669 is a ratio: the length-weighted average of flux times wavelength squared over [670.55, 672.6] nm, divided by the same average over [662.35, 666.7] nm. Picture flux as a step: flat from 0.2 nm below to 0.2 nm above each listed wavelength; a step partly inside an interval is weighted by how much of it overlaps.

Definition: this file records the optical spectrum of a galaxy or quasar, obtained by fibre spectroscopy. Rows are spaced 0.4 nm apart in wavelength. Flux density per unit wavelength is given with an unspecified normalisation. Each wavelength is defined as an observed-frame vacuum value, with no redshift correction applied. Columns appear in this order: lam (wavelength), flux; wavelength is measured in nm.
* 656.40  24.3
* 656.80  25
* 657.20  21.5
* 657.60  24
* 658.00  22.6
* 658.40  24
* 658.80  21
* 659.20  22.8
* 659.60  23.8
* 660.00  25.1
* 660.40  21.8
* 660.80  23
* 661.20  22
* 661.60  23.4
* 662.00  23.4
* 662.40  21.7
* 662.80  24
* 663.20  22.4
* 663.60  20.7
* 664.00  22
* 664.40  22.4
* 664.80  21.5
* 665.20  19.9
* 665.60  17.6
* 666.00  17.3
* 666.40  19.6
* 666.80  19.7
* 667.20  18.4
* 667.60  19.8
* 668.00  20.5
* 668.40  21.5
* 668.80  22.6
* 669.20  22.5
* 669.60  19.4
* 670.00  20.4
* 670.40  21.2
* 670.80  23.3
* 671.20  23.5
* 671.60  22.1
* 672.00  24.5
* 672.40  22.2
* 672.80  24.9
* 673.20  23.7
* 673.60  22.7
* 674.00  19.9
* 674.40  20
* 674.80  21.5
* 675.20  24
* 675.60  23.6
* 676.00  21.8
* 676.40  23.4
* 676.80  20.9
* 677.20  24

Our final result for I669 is 1.13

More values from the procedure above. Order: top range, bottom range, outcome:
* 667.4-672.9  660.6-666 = 1.04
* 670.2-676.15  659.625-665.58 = 1.05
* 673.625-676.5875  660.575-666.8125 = 1.07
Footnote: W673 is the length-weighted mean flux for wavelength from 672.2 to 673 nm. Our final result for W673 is 23.5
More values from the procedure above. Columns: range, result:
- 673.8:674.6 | 20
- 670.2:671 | 22.2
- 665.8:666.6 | 18.5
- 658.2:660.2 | 23.3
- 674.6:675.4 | 22.7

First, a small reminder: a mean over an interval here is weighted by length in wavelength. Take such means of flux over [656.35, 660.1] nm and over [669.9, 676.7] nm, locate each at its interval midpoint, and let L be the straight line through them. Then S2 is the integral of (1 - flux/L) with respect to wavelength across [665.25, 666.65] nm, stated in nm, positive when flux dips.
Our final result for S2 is 0.28 nm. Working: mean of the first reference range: 23.3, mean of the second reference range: 22.5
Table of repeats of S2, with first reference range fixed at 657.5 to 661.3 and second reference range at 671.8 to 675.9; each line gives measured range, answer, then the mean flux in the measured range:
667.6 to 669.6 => 0.13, 21.3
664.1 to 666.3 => 0.29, 19.8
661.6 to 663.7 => 0.03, 22.6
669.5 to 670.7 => 0.11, 20.7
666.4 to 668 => 0.23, 19.5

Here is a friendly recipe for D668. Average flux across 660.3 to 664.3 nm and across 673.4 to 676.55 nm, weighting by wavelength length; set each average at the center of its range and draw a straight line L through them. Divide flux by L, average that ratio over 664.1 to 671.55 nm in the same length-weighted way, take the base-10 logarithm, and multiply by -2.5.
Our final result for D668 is 0.08 mag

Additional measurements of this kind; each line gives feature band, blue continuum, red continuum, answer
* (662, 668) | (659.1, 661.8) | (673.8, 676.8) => 0.11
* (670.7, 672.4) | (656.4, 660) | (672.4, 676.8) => -0.03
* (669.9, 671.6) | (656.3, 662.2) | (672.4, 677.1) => 0.02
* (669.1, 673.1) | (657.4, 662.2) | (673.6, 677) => -0.01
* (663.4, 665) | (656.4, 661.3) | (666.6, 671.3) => 0.02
